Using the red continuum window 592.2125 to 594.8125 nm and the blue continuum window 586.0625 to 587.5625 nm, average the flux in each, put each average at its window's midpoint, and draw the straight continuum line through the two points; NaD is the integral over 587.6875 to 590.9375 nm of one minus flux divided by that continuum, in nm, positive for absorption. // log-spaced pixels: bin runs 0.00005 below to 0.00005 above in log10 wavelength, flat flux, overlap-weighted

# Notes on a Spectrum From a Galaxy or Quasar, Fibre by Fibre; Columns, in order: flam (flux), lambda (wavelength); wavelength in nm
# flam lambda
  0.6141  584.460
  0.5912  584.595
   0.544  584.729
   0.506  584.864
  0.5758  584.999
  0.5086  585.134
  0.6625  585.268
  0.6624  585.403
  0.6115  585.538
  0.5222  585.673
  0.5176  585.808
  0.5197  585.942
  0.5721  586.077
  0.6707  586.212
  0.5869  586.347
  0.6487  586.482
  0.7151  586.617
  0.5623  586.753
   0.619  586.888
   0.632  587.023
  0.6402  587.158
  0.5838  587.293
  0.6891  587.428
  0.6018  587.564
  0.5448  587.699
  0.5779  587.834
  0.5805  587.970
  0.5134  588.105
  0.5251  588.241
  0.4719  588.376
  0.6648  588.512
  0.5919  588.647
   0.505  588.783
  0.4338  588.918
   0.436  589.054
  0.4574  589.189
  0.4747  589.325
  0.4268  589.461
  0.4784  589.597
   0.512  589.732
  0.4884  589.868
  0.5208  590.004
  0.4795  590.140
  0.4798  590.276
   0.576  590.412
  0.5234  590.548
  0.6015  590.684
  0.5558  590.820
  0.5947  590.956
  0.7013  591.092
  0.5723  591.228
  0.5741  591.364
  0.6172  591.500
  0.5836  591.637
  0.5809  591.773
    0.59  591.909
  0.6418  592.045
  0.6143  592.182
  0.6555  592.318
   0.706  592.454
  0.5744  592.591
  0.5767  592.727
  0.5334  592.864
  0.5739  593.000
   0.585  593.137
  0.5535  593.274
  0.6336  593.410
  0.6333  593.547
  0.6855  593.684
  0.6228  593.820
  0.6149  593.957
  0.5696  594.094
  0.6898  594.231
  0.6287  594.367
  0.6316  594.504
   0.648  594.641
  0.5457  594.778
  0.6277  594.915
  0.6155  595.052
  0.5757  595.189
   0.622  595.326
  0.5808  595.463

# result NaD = 0.55 nm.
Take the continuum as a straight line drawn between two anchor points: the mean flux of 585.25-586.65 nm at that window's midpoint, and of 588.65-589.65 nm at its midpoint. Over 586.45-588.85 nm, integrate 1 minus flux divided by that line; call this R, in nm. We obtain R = -0.27 nm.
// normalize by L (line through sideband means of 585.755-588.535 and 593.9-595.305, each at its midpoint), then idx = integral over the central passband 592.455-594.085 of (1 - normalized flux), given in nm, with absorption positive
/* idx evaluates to 0.02 nm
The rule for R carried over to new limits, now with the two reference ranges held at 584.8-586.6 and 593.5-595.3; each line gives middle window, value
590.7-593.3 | 0.05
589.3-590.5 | 0.22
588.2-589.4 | 0.19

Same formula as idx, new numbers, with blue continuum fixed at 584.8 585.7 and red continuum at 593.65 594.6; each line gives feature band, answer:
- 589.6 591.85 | 0.20 nm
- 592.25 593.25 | 0.04 nm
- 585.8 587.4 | -0.06 nm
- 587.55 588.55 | 0.07 nm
